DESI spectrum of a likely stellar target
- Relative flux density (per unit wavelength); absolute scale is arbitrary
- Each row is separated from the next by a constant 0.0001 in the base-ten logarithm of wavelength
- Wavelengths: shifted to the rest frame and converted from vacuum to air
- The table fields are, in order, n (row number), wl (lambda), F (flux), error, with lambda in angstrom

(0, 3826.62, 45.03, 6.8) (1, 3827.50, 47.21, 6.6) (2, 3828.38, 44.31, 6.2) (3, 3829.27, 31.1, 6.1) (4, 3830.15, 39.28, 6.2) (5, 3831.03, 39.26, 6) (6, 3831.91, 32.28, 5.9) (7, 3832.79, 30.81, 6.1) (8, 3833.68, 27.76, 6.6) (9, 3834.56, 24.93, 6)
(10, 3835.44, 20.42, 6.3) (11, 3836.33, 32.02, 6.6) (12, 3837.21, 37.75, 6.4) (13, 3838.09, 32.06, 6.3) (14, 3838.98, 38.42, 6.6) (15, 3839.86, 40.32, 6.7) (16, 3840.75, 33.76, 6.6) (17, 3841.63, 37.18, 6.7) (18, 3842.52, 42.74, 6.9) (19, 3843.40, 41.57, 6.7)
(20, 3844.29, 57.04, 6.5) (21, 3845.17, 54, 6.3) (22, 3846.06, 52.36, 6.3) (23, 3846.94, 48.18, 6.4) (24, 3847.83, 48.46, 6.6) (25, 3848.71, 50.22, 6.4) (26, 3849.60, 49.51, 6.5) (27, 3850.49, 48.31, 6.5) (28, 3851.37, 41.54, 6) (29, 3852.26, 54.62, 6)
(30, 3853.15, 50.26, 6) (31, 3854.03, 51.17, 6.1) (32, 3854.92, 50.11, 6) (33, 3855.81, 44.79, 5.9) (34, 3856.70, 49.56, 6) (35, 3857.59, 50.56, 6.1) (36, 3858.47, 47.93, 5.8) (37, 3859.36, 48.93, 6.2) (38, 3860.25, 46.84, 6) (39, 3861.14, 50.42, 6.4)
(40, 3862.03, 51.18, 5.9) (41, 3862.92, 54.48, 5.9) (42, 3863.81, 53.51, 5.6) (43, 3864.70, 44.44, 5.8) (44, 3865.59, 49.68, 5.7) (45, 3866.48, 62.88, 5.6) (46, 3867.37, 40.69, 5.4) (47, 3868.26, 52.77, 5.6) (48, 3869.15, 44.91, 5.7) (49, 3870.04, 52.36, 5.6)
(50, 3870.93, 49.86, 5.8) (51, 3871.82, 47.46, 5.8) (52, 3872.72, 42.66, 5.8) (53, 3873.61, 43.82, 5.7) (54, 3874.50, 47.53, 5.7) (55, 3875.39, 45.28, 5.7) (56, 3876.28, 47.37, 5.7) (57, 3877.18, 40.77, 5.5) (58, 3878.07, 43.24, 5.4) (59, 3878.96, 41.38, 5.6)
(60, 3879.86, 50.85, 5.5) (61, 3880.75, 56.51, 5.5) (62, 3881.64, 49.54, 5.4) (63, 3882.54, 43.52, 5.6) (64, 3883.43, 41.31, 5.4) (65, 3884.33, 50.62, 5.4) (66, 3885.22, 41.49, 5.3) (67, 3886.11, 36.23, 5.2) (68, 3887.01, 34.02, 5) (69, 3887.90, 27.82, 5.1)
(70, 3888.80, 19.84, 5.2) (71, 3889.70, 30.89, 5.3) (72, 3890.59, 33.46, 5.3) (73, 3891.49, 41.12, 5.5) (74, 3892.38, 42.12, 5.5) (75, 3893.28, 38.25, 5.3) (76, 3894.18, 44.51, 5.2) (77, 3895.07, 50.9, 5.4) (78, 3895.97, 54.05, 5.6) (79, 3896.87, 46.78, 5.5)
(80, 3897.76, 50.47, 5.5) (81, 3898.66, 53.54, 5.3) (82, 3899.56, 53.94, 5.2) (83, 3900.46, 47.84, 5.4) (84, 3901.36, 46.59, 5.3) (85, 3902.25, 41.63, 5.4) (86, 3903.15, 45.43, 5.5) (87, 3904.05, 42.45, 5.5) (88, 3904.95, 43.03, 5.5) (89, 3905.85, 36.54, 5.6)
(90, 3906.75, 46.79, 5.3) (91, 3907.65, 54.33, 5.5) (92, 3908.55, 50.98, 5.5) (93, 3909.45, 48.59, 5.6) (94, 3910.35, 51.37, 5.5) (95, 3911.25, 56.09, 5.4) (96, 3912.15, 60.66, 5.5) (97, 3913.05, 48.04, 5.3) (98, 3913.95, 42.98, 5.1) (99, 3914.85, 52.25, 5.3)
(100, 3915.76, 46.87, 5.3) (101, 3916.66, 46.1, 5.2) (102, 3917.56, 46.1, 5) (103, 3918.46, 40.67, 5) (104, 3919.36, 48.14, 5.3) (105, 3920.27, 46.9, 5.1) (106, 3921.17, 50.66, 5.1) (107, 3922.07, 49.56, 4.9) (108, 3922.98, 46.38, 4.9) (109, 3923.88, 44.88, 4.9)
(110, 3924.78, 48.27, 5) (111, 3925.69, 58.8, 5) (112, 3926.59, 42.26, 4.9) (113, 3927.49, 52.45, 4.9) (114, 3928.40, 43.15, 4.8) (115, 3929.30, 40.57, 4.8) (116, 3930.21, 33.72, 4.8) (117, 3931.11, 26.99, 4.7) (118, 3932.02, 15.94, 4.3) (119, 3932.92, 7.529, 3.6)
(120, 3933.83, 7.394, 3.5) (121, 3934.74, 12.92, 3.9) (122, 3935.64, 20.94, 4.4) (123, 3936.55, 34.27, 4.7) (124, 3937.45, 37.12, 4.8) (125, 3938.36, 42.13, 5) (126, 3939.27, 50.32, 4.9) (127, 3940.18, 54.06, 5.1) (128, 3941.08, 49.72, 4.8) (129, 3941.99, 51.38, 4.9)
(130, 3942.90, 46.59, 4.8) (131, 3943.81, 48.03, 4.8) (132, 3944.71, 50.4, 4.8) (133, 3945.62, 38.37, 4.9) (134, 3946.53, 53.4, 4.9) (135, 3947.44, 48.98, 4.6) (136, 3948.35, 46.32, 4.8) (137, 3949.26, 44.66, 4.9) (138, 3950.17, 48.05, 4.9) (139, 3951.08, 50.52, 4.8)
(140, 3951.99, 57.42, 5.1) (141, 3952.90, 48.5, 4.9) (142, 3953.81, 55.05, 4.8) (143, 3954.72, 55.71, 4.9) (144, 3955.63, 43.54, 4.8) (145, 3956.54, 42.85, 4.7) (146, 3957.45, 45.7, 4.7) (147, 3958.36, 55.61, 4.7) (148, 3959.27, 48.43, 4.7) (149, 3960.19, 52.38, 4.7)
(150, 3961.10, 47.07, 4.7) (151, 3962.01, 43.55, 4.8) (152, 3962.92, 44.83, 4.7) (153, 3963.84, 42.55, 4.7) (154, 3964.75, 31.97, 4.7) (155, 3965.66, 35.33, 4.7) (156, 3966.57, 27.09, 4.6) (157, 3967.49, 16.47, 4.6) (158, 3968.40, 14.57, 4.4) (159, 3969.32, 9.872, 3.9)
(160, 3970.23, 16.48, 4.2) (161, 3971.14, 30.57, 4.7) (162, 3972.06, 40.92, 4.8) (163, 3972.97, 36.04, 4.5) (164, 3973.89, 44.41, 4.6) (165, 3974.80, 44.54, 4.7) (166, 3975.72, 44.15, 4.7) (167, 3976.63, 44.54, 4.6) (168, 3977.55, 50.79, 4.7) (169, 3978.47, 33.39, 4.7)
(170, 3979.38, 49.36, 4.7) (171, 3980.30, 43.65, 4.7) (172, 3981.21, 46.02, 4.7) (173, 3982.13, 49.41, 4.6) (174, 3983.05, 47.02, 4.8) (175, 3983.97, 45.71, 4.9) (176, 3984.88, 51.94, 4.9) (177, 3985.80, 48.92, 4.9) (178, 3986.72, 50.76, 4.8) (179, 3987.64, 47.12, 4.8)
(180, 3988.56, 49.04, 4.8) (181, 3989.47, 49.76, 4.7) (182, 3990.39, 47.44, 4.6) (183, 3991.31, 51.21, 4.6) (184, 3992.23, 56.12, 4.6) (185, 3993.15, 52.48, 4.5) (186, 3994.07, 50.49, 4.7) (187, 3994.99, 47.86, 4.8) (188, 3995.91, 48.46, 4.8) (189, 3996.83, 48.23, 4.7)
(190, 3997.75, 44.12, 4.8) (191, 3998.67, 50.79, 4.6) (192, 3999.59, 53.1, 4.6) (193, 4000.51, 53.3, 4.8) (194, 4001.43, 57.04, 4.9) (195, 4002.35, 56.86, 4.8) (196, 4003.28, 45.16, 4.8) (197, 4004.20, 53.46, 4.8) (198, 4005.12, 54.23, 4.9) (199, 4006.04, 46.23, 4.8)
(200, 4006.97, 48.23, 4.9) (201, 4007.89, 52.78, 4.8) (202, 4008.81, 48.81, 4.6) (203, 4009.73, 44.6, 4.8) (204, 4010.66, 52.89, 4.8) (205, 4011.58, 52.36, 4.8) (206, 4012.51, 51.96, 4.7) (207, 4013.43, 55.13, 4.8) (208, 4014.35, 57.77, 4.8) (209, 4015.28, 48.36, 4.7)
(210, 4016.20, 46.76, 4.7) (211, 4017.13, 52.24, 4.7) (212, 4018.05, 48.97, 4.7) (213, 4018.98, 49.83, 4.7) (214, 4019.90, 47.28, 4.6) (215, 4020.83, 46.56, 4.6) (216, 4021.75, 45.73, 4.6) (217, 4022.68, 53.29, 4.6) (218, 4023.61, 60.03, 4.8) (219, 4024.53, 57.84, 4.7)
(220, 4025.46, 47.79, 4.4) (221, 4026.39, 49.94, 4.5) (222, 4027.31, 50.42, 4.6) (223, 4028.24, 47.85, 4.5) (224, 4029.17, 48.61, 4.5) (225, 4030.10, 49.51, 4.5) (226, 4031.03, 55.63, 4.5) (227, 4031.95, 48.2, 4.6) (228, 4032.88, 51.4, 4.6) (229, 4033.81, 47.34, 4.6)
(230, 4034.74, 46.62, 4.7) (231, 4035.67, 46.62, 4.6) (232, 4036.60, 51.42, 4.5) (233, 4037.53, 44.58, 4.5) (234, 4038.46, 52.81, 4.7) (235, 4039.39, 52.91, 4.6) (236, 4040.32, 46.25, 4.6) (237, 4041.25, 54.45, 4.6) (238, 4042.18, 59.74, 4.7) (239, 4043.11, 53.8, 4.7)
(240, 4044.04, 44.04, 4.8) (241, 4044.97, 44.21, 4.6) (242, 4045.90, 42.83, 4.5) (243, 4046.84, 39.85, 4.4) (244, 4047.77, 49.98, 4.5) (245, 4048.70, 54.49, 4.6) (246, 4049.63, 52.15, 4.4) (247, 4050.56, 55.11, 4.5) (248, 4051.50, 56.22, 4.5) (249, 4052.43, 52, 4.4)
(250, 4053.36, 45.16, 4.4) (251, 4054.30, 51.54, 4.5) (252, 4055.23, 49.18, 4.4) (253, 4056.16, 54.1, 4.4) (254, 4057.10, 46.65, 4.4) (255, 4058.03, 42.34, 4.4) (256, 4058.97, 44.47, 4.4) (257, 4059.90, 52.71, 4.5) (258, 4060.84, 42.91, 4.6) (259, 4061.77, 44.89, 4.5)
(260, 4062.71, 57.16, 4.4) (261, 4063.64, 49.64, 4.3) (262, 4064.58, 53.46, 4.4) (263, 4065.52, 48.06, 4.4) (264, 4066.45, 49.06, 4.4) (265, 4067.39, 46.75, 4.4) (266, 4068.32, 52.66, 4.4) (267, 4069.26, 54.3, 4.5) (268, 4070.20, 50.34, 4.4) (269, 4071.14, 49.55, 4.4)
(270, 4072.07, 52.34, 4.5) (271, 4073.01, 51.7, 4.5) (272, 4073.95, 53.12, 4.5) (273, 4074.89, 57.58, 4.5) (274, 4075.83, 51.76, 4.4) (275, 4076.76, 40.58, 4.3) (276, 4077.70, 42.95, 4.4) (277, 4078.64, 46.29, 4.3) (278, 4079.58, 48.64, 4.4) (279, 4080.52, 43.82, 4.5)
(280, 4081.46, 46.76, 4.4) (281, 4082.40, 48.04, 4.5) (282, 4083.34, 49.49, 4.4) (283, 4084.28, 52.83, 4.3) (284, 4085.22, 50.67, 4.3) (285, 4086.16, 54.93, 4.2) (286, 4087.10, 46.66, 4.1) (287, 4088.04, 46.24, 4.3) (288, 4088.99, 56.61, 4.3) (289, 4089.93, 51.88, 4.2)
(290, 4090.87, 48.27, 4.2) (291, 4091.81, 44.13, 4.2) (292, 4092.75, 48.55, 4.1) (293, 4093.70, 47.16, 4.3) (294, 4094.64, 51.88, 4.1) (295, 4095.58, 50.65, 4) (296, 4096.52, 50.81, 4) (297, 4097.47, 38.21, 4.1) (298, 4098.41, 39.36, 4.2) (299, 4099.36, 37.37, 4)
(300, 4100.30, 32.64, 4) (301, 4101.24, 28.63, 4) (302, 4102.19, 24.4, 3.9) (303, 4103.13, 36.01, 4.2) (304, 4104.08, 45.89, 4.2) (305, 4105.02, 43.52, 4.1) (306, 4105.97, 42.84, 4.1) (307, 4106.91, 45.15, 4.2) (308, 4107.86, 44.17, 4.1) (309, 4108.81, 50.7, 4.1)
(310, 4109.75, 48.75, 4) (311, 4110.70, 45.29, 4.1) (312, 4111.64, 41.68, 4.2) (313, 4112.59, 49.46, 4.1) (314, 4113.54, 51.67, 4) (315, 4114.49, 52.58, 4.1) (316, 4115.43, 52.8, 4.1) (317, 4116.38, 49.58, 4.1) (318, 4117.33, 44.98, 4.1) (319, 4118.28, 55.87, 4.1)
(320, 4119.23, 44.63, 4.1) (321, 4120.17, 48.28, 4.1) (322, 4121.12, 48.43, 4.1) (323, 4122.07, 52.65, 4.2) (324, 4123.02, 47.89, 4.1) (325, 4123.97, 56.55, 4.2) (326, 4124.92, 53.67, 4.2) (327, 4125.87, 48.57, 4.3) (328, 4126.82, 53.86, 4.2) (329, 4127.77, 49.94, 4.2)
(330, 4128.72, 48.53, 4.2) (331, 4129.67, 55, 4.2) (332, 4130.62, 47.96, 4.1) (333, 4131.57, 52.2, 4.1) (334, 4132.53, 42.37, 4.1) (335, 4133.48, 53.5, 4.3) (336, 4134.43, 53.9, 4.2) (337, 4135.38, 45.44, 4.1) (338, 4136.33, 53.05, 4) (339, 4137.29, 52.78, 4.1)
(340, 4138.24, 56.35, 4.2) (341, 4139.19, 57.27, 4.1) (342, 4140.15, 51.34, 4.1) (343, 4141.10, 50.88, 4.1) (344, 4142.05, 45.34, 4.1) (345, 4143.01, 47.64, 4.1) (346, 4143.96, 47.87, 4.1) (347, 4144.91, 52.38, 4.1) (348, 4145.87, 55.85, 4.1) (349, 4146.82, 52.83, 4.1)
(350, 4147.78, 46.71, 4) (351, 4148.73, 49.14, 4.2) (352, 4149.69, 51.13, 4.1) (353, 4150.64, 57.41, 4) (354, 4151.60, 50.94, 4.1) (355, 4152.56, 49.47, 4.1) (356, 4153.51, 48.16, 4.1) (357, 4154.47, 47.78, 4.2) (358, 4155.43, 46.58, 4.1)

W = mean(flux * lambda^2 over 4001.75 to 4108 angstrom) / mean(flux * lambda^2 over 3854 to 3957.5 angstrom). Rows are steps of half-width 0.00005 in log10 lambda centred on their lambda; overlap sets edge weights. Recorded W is 1.17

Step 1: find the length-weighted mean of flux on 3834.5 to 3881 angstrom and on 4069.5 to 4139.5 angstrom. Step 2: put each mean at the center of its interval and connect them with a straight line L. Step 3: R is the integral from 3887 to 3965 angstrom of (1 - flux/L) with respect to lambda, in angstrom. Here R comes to 4.4 angstrom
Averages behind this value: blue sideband 46.2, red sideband 48.1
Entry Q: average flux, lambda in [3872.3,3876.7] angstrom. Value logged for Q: 45.4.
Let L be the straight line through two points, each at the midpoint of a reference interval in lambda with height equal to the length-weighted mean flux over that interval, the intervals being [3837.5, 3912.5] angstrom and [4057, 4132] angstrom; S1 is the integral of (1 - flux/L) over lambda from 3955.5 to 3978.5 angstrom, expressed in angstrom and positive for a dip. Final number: 4.4 angstrom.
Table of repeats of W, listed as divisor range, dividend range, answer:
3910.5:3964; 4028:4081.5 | 1.18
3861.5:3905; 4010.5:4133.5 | 1.19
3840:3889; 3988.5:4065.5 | 1.17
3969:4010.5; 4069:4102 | 1.07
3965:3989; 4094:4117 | 1.20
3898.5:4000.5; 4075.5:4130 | 1.15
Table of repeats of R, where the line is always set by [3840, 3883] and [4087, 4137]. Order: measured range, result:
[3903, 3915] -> -0.2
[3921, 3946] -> 4.4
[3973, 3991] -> 0.4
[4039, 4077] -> -2.1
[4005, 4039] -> -2.0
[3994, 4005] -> -0.8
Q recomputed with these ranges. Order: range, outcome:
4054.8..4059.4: 47.3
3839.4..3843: 38.6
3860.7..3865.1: 50.8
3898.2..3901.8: 50.4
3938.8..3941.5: 51.4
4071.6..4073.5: 52.1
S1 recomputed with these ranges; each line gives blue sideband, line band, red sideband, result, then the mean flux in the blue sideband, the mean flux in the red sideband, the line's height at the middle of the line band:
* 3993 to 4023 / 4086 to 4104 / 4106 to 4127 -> 2.08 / 50.4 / 49.2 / 49.5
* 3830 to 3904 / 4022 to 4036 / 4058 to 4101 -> -1.01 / 44.3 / 48.2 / 47.3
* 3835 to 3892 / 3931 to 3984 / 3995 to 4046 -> 8.70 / 44.8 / 50.4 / 48.1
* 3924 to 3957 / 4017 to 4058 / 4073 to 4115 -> -4.97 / 41.9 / 46.2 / 44.6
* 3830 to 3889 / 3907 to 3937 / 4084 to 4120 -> 1.96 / 44.2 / 46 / 44.7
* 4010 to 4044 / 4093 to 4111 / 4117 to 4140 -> 3.05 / 50.8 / 51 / 51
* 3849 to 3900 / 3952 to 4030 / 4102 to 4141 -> 1.47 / 46.2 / 49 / 47.5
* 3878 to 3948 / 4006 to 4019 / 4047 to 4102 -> -1.18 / 43.3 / 48.4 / 46.4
